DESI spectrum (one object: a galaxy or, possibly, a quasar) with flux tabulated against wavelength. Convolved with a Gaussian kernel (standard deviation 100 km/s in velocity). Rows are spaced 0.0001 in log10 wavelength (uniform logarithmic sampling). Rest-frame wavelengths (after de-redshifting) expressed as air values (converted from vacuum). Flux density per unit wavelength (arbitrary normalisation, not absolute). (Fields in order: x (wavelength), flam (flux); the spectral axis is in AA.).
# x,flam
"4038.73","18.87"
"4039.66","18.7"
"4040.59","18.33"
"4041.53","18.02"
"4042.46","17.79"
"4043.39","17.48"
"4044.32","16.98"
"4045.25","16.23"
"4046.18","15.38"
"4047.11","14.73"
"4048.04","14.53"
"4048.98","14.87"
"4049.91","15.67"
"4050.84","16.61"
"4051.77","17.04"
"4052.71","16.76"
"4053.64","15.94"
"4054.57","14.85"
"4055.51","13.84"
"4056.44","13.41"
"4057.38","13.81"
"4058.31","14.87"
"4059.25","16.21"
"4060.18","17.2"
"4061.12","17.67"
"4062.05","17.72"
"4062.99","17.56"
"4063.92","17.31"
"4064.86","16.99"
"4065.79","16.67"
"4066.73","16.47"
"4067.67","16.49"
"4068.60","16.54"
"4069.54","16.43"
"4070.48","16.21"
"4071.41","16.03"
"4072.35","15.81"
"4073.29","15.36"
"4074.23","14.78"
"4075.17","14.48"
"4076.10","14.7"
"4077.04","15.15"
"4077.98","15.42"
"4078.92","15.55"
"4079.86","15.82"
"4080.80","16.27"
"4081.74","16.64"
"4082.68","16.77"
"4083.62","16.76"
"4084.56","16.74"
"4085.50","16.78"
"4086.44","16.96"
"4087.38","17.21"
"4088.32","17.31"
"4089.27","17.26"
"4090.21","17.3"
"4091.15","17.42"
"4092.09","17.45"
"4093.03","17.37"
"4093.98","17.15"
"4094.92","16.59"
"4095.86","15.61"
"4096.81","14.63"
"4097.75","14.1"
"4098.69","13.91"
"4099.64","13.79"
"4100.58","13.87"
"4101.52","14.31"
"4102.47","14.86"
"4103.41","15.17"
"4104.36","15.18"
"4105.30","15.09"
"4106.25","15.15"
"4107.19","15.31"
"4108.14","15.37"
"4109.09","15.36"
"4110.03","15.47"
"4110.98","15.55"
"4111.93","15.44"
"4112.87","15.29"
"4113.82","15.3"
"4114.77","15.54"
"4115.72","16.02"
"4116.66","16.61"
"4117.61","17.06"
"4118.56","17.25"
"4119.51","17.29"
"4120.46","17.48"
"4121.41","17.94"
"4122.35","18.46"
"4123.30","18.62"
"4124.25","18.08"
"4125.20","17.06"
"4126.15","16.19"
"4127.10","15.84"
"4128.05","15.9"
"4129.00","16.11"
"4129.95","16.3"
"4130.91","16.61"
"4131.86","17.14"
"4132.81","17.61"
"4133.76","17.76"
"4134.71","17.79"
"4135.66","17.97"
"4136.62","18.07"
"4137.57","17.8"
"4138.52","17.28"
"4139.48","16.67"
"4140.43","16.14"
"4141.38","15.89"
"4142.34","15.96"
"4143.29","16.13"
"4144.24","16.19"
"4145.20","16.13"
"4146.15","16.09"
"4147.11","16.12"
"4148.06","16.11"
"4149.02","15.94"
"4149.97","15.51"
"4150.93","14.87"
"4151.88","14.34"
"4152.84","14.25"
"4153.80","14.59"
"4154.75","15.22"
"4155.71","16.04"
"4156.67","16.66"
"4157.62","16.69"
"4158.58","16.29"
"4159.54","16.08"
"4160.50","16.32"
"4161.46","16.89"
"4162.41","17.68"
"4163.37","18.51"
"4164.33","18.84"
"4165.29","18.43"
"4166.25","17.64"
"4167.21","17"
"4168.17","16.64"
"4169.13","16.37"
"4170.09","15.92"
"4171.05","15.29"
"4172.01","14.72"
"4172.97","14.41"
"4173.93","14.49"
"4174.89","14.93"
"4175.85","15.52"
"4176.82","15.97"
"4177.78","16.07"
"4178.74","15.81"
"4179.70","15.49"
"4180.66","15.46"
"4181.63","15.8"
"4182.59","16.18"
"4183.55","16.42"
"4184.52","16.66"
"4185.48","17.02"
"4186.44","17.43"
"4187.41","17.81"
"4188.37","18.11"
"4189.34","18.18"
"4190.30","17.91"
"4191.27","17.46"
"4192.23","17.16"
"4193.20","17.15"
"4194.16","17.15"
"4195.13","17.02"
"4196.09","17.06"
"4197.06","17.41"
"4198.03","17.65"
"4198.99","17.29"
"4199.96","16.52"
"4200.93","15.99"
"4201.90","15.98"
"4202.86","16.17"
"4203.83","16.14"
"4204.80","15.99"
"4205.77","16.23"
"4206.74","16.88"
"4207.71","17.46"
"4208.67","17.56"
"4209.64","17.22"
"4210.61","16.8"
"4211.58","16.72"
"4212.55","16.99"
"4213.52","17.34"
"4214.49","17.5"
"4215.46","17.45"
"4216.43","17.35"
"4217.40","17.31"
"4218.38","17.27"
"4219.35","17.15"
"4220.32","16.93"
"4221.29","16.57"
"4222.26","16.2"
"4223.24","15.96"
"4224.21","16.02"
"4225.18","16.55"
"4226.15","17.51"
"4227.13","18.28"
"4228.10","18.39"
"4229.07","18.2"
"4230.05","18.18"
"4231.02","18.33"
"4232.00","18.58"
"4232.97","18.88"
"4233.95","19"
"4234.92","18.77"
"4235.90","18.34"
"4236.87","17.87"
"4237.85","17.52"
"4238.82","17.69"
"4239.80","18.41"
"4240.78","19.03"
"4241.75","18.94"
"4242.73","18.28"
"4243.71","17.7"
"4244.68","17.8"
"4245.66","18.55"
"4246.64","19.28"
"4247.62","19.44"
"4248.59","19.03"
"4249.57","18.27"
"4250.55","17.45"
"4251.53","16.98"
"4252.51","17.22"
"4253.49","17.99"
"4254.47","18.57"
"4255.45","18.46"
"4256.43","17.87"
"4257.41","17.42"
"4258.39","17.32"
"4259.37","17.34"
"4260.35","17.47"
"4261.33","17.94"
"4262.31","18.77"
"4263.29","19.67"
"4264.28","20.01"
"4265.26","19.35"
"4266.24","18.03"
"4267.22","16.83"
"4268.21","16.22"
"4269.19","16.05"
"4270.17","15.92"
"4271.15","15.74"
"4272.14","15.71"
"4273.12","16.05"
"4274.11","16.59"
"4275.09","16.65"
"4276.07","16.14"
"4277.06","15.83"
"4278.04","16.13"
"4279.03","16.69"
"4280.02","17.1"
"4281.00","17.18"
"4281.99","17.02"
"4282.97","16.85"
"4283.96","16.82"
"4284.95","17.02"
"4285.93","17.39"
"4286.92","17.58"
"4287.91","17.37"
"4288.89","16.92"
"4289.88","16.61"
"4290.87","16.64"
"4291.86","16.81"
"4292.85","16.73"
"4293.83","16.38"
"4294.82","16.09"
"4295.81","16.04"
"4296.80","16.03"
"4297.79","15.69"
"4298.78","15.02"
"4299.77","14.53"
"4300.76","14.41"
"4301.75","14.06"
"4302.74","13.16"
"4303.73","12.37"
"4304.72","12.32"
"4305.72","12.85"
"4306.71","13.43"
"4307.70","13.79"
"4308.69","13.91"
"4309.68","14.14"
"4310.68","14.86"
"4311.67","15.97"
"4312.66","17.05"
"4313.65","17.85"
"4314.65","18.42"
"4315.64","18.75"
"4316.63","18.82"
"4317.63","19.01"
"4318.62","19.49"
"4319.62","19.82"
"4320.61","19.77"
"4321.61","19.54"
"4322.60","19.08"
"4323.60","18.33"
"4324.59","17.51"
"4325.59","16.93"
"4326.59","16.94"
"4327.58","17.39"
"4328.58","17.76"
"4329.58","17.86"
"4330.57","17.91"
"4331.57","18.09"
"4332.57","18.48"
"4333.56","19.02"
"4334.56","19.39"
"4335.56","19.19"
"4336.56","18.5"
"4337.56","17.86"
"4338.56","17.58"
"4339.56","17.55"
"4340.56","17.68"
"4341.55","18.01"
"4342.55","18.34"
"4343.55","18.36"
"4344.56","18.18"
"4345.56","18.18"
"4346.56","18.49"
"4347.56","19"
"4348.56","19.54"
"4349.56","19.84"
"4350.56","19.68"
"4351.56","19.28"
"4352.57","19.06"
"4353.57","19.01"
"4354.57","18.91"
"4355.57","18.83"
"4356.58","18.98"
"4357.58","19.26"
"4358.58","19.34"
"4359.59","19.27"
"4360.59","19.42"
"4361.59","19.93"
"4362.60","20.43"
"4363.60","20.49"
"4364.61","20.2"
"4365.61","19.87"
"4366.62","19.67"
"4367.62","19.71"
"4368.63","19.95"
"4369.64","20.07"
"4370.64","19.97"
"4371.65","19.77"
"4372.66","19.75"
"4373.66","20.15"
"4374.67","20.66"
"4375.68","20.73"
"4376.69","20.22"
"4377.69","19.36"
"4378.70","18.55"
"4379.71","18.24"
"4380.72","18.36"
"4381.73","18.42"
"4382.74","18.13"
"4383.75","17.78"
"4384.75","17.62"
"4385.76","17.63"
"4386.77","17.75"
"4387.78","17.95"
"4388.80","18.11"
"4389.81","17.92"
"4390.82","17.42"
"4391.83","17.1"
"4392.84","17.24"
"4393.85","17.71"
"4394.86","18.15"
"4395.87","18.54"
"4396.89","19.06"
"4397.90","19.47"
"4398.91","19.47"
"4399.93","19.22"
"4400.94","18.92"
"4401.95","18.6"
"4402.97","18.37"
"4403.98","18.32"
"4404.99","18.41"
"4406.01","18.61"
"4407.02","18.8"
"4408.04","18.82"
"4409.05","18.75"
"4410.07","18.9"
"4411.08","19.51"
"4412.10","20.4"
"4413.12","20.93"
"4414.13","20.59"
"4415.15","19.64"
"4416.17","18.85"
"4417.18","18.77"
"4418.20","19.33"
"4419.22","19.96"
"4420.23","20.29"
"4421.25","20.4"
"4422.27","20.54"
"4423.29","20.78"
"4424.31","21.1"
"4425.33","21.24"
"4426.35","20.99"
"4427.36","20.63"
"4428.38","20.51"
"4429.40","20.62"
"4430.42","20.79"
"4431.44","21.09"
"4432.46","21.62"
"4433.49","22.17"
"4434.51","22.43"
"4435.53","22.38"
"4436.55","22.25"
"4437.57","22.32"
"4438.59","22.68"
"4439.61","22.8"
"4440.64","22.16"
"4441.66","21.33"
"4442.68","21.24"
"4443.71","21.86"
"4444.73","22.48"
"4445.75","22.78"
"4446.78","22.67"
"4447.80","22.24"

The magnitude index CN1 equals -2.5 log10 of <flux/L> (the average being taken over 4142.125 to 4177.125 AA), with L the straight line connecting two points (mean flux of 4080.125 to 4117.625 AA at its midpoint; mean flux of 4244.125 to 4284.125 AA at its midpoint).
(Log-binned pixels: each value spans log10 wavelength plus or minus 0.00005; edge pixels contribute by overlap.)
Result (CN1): 0.026 mag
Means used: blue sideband 15.9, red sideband 17.5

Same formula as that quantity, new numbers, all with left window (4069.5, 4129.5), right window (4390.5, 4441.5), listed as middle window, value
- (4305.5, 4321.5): 0.112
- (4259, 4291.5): 0.071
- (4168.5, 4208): 0.046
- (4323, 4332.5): 0.072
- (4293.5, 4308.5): 0.277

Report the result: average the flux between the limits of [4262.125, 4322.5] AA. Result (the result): 16.5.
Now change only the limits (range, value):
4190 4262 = 17.5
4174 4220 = 16.8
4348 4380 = 19.6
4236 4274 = 17.8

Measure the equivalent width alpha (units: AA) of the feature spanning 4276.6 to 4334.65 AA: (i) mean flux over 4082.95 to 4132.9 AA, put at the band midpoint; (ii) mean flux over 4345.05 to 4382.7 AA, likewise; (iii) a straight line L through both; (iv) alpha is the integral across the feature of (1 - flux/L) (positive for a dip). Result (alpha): 6.4 AA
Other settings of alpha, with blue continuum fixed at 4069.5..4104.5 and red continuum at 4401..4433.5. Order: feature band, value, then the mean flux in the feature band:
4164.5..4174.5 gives 0.4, 16.2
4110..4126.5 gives -0.5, 16.7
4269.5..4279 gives 1.1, 16.1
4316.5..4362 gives 0.7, 18.7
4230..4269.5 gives -0.7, 18.2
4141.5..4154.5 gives 0.8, 15.6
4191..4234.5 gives 0.6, 17.2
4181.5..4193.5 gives -0.1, 17.2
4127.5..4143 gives -0.4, 16.9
